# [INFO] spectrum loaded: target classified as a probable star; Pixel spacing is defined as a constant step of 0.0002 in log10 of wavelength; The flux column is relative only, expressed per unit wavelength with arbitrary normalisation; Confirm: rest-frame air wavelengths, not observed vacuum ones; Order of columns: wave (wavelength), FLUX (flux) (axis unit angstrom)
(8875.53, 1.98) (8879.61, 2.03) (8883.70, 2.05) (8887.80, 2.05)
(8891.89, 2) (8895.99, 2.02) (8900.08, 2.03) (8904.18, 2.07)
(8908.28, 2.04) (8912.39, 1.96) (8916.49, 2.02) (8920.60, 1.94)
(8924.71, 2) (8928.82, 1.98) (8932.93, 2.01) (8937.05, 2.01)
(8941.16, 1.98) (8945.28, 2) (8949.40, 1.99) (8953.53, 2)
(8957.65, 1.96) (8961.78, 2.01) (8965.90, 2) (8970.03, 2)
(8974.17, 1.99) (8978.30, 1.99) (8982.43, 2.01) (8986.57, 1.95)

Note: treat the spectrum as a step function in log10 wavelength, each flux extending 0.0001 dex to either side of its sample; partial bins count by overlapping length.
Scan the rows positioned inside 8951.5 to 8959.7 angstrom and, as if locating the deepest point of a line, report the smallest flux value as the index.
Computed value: 1.96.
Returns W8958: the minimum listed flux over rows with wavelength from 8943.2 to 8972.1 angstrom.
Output 1.96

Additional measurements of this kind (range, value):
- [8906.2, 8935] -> 1.94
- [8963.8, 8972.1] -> 2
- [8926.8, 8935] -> 1.98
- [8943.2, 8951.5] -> 1.99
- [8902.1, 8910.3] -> 2.04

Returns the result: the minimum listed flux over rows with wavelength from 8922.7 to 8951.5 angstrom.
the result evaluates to 1.98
